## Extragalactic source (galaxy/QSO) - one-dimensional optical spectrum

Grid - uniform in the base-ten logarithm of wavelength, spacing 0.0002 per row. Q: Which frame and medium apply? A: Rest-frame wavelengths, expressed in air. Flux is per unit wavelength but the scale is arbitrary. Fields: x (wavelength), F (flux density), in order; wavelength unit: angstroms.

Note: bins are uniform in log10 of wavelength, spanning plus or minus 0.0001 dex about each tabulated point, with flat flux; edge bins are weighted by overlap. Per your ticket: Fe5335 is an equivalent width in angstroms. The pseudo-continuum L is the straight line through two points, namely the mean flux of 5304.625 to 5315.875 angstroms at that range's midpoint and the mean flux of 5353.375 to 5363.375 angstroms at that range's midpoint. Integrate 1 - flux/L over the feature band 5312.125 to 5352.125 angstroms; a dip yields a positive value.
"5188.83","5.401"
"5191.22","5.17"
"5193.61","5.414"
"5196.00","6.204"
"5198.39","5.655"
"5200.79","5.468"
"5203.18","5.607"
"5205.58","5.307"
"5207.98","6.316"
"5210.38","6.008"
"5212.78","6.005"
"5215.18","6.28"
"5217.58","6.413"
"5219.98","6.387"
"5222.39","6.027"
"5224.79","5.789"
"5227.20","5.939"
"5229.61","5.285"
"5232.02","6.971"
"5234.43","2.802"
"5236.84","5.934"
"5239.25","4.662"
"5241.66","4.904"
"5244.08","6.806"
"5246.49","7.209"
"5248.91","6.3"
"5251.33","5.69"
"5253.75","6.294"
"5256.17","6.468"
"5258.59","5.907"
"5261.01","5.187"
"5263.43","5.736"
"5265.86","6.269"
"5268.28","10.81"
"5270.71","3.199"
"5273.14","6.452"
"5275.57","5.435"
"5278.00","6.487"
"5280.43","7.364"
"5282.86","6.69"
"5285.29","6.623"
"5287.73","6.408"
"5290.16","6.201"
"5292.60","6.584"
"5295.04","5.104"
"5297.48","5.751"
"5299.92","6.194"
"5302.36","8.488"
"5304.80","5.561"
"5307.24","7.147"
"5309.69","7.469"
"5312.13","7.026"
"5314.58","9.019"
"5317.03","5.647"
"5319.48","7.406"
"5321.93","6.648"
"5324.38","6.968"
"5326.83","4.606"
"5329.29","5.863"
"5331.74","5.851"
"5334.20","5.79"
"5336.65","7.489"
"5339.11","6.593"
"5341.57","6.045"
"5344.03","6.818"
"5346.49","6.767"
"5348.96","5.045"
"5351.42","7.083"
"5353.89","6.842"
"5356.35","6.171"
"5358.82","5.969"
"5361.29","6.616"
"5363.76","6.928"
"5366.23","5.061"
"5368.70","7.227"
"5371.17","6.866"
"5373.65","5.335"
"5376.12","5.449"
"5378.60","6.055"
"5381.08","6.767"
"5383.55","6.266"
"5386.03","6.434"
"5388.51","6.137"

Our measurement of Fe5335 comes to 2.7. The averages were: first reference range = 7.39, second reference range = 6.41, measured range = 6.49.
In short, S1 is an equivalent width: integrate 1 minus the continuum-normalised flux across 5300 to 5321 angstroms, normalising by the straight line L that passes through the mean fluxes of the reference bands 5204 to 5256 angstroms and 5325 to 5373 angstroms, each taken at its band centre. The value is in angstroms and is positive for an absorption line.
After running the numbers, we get -3.4 angstroms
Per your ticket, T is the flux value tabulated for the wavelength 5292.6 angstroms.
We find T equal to 6.584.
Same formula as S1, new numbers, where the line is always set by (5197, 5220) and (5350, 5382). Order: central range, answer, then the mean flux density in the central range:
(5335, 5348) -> -0.9 angstroms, 6.68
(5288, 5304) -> -0.6 angstroms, 6.37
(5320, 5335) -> 0.5 angstroms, 6.03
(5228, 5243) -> 2.2 angstroms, 5.13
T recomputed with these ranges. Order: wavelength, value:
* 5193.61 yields 5.414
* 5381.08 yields 6.767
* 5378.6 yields 6.055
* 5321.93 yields 6.648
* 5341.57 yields 6.045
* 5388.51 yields 6.137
